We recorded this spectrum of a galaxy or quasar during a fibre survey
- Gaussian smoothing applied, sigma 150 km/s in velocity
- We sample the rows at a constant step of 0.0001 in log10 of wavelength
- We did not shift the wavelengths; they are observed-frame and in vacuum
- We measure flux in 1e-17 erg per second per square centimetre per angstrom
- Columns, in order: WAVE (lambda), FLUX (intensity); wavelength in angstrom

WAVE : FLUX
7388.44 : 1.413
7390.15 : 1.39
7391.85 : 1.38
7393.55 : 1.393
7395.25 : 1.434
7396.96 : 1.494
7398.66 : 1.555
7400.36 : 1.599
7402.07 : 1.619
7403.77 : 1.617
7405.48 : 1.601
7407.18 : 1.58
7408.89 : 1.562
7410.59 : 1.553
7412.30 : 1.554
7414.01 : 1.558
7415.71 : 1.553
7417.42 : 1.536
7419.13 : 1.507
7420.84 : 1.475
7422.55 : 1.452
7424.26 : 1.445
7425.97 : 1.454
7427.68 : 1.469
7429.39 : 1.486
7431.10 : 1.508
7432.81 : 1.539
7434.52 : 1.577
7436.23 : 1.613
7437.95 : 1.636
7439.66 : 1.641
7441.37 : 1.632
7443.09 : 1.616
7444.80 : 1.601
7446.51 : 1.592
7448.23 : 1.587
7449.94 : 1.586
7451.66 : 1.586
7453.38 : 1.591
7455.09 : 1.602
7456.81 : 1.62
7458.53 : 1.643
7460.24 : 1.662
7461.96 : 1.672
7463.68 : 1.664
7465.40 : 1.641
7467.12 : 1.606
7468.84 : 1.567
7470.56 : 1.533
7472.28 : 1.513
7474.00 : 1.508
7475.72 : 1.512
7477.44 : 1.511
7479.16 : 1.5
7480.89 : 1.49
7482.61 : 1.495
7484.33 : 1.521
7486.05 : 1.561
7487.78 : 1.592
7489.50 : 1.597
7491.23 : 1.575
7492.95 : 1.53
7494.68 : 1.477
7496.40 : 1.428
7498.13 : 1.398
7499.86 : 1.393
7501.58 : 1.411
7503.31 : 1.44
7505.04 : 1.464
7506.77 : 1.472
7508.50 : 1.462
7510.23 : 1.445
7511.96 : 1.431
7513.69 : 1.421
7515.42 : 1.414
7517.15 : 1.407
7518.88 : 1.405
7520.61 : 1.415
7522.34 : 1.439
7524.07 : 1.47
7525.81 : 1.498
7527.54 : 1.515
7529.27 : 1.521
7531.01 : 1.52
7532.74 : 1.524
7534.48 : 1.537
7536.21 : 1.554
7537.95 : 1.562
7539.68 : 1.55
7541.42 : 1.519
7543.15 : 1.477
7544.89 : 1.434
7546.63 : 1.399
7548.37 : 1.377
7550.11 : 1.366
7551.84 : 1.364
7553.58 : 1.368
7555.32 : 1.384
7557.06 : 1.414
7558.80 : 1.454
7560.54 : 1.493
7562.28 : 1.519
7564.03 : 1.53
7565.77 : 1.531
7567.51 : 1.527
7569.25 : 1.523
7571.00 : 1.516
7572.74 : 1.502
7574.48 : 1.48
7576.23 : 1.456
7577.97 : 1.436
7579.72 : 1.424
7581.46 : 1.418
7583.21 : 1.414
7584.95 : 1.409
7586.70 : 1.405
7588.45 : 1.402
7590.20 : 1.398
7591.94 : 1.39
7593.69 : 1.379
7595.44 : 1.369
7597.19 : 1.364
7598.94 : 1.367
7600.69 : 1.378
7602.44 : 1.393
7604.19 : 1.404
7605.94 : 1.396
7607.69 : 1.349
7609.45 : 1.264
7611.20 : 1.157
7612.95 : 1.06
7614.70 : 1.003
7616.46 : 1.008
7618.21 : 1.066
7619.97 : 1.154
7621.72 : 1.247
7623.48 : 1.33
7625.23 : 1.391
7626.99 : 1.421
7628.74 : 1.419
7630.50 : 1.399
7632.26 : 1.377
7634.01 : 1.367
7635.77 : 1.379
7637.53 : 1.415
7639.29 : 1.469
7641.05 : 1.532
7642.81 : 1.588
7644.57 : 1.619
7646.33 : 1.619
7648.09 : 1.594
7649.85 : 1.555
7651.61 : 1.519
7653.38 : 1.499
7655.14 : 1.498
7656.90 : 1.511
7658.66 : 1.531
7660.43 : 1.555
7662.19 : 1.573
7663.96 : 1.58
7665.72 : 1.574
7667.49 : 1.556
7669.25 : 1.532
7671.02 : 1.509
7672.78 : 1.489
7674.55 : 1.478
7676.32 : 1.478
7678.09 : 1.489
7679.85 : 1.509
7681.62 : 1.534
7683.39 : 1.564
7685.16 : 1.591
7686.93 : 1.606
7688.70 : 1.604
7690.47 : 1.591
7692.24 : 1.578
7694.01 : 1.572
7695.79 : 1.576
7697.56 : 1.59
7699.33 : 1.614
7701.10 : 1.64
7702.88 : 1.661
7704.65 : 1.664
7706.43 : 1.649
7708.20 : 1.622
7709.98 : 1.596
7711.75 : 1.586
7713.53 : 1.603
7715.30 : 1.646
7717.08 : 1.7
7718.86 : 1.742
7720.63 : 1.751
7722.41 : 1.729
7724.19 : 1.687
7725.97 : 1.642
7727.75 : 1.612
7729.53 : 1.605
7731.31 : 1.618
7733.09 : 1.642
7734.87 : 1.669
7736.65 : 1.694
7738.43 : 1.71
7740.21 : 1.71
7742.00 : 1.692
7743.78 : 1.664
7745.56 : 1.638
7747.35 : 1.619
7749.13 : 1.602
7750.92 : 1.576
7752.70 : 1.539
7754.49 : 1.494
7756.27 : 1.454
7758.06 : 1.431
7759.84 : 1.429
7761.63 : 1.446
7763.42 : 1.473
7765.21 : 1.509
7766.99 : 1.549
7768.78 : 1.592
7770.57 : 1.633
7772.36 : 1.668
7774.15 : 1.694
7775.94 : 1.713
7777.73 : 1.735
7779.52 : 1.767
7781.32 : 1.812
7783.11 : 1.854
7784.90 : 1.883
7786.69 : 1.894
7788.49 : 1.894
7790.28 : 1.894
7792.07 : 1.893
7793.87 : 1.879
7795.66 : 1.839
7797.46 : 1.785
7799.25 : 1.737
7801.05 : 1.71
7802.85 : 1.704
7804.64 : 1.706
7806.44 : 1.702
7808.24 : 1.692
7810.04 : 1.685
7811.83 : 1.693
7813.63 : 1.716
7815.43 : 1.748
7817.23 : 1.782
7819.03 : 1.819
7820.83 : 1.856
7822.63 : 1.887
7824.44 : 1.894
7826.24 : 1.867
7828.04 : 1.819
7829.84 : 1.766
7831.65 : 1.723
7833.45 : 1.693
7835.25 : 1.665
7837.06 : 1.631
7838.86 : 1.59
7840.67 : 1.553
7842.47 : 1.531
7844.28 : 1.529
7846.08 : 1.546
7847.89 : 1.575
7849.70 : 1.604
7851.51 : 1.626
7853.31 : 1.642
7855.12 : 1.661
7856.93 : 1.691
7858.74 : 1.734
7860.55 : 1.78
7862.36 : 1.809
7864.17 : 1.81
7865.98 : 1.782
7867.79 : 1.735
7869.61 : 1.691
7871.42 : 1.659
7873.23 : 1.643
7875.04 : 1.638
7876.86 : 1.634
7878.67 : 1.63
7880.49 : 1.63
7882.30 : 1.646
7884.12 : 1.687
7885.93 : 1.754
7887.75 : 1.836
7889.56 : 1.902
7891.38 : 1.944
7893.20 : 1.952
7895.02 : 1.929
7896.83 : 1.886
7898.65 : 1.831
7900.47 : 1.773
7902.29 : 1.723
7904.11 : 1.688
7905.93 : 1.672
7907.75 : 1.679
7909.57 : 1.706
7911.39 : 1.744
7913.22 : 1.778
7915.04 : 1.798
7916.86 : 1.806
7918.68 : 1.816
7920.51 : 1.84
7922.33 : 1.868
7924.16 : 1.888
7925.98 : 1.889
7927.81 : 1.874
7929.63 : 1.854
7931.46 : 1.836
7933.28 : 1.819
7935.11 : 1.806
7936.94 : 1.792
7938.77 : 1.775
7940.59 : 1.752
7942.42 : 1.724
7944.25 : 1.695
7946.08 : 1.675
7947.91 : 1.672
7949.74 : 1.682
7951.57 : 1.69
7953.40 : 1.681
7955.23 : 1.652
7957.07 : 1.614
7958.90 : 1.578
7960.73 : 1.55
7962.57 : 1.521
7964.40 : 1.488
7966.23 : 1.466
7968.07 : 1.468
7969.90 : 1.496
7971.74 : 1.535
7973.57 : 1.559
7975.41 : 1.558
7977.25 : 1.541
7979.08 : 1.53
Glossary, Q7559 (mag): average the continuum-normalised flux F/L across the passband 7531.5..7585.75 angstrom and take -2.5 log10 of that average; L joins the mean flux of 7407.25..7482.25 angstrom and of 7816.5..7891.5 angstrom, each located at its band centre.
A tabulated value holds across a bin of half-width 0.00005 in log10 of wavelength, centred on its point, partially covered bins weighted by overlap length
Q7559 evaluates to 0.096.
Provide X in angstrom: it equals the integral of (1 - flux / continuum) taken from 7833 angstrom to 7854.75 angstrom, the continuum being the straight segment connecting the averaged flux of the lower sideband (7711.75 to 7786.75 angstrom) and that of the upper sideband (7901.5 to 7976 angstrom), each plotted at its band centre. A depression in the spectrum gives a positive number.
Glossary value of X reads 1.0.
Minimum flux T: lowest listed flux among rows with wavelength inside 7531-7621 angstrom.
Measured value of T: 1.003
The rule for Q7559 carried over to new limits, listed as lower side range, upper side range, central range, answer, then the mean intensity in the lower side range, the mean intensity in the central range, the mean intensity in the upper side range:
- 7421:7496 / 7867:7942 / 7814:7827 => -0.058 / 1.56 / 1.83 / 1.78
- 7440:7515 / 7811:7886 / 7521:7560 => 0.071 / 1.54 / 1.47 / 1.7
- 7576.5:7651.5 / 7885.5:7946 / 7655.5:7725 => -0.077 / 1.37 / 1.59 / 1.81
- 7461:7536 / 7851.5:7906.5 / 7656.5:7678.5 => 0.056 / 1.5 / 1.53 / 1.75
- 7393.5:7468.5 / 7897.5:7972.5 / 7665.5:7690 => 0.070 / 1.57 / 1.54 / 1.71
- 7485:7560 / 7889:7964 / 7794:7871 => -0.015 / 1.46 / 1.72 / 1.76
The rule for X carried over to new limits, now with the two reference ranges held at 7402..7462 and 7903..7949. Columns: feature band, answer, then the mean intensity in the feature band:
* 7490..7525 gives 3.4 angstrom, 1.45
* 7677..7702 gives 1.5 angstrom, 1.57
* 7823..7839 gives -0.1 angstrom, 1.75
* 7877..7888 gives 0.5 angstrom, 1.68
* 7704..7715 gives 0.4 angstrom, 1.62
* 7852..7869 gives 0.1 angstrom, 1.73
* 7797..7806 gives 0.0 angstrom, 1.72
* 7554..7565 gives 1.1 angstrom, 1.46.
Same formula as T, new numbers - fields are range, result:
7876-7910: 1.63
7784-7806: 1.704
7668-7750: 1.478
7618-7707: 1.066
